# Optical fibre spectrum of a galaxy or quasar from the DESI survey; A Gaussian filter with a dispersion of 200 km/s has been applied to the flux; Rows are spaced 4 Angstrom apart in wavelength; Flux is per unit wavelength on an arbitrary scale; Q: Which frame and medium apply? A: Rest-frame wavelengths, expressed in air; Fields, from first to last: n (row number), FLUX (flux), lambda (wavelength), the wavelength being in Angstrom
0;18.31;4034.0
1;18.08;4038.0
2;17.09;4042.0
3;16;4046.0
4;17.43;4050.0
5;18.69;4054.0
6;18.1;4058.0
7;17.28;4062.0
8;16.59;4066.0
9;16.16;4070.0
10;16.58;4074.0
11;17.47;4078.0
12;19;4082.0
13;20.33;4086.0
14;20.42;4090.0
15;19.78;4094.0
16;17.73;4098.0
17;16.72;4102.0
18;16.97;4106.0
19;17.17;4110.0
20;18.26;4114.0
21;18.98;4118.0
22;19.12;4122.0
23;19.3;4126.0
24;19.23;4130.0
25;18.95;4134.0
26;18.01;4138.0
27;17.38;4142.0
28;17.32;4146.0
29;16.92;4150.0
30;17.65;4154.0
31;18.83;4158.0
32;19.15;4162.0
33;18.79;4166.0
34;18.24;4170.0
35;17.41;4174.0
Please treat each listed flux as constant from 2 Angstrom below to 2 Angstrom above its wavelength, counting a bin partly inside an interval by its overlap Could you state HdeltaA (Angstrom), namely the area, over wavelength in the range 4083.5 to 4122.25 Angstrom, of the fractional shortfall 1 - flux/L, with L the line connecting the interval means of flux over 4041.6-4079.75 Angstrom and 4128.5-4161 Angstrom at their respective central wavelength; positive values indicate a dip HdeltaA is -2.1 Angstrom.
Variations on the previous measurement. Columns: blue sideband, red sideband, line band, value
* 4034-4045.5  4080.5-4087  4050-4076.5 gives 1.93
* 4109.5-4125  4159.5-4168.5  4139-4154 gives 1.17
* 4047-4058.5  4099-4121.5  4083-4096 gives -1.68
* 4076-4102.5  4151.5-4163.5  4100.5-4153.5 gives 1.77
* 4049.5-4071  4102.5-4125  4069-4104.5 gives -1.08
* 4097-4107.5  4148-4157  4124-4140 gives -1.45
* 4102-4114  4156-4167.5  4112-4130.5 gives -1.38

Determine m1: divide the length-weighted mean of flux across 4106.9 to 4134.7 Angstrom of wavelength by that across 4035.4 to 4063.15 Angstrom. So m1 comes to 1.1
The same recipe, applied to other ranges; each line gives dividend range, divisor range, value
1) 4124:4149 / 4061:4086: 1.05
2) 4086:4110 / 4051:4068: 1.04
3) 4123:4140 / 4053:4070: 1.08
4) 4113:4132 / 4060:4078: 1.14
